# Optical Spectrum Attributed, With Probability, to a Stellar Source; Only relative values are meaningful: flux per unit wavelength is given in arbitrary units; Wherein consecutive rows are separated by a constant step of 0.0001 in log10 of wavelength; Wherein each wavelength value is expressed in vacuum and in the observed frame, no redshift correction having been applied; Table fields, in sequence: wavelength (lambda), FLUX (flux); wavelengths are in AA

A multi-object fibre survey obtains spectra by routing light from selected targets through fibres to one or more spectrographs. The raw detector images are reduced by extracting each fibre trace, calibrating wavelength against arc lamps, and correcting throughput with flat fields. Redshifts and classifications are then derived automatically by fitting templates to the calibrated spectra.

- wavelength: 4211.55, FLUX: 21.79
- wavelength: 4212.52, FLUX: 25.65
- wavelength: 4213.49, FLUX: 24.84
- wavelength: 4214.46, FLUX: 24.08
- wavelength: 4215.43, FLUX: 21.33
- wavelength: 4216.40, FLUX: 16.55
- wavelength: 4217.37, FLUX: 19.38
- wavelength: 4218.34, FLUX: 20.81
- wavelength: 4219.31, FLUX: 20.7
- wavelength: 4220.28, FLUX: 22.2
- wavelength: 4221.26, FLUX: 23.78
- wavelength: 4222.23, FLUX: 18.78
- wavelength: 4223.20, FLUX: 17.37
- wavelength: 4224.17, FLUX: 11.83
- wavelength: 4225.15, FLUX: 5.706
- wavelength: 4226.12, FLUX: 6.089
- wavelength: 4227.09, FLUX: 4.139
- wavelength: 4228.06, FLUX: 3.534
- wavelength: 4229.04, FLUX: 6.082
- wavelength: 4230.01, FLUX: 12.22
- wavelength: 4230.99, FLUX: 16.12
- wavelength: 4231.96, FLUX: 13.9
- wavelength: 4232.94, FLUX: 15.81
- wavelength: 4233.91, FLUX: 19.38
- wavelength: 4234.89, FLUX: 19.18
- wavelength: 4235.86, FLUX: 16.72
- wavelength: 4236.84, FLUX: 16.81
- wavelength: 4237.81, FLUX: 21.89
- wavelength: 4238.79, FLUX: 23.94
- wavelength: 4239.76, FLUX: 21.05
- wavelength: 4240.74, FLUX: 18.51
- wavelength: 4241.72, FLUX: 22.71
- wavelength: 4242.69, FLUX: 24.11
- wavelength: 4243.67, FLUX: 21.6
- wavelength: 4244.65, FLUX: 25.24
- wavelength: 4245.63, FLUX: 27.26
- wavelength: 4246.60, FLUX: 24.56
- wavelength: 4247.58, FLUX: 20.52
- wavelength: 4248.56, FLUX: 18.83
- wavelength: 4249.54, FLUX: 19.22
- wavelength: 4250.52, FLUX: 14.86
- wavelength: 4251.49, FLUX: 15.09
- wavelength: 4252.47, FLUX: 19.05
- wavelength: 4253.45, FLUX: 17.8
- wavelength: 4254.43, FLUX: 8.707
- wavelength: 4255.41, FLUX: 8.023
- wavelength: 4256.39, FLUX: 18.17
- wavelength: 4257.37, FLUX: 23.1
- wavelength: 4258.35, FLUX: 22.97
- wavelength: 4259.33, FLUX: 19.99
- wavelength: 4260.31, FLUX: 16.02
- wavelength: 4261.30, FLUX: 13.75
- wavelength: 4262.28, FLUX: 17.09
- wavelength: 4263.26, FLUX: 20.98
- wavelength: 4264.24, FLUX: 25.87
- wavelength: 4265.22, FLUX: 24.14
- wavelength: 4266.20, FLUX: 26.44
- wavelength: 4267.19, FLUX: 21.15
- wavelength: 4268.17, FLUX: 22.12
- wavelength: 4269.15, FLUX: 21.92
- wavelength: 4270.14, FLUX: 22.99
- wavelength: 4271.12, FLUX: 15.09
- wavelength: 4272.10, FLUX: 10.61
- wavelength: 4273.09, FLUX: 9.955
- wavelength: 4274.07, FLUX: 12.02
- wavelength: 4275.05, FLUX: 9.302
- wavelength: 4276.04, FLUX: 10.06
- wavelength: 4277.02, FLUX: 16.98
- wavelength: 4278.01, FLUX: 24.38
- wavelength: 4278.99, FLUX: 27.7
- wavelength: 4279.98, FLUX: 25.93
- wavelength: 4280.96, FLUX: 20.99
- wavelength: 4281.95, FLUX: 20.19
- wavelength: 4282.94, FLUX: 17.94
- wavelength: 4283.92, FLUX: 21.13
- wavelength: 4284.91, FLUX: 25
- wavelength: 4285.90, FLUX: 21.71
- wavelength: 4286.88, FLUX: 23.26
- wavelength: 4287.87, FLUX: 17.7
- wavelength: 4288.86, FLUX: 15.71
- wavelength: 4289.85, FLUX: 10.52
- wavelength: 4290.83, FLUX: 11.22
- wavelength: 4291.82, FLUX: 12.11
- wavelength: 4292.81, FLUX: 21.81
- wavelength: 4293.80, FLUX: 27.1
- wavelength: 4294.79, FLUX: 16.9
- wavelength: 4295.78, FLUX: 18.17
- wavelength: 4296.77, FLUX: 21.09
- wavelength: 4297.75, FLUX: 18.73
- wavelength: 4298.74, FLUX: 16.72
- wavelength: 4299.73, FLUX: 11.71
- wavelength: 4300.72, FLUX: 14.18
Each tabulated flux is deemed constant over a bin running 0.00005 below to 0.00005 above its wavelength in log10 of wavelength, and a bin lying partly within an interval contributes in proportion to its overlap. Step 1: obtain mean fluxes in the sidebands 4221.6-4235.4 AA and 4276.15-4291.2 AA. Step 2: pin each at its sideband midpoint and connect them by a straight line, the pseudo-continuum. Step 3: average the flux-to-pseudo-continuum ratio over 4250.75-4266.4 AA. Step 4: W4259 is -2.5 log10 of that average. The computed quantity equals -0.12 mag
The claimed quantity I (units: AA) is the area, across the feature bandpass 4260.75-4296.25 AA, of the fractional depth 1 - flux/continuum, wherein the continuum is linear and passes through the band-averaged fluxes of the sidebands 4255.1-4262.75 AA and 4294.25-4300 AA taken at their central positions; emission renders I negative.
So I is -2.7 AA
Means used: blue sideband 17.6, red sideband 17.5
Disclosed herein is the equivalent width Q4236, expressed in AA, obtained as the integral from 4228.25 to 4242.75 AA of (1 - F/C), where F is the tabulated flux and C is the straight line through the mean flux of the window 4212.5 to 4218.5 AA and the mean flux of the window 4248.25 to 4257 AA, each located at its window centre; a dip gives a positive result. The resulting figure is 0.6 AA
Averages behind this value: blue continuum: 21.6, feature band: 17.4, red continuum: 15.6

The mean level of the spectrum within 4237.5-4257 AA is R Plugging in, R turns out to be 19.6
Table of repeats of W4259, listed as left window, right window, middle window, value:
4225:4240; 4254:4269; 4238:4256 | -0.187 mag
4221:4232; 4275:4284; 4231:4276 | -0.221 mag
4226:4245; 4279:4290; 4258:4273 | -0.041 mag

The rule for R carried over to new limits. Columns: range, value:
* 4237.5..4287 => 19.6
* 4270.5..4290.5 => 17.8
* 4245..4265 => 18.7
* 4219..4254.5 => 17.3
